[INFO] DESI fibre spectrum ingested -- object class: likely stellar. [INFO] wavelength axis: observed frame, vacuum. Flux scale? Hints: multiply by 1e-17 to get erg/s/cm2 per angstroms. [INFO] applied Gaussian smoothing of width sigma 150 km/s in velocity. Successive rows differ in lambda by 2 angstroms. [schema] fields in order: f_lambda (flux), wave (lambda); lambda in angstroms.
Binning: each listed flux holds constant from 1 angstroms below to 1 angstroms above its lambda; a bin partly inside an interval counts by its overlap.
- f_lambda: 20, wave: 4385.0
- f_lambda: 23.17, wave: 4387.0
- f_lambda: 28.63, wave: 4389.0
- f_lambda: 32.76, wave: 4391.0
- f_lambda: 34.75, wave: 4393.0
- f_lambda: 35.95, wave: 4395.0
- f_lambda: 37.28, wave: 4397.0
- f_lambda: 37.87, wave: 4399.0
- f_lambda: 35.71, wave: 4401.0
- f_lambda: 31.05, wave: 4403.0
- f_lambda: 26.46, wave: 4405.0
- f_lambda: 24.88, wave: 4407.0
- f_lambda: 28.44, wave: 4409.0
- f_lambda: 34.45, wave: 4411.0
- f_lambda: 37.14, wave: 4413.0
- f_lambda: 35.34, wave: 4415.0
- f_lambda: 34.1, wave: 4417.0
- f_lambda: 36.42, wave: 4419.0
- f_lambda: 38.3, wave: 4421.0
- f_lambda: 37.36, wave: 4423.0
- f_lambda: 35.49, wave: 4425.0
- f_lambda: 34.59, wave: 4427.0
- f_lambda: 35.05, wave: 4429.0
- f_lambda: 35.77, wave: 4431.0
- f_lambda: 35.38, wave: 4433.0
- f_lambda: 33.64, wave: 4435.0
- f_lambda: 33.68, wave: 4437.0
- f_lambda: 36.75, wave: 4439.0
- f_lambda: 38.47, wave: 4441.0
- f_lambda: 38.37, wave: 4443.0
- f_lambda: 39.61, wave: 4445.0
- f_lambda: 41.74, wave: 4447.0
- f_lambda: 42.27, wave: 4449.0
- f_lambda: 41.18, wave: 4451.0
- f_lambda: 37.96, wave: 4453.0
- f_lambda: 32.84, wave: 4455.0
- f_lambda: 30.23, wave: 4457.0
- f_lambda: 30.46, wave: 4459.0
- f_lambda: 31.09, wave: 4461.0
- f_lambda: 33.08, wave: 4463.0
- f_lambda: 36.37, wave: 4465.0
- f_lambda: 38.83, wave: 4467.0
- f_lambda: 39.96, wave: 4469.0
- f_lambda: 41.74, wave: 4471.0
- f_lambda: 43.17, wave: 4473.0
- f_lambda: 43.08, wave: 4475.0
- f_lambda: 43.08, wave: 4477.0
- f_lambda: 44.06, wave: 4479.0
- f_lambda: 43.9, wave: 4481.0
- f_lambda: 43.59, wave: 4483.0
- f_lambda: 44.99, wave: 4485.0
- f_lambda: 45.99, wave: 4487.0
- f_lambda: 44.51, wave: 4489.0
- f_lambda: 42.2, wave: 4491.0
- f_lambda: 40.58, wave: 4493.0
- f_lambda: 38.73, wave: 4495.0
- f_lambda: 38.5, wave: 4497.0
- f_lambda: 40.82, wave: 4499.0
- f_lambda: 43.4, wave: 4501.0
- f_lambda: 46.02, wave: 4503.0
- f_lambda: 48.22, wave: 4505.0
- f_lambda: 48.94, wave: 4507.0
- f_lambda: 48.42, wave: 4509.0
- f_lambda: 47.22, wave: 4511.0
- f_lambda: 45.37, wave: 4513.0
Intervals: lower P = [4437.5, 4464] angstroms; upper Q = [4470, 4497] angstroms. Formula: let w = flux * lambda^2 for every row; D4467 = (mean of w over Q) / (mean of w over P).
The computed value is 1.20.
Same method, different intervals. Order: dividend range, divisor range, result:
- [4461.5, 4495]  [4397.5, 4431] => 1.26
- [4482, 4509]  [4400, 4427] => 1.35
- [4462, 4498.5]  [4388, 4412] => 1.33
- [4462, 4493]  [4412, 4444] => 1.19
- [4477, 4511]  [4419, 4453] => 1.21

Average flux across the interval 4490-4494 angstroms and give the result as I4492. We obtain 41.4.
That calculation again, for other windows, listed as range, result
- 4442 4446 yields 39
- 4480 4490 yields 44.6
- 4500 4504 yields 44.7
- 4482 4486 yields 44.3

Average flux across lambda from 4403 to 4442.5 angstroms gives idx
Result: 34.3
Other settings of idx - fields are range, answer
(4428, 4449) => 37.1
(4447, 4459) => 36.8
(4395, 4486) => 36.8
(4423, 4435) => 35.3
